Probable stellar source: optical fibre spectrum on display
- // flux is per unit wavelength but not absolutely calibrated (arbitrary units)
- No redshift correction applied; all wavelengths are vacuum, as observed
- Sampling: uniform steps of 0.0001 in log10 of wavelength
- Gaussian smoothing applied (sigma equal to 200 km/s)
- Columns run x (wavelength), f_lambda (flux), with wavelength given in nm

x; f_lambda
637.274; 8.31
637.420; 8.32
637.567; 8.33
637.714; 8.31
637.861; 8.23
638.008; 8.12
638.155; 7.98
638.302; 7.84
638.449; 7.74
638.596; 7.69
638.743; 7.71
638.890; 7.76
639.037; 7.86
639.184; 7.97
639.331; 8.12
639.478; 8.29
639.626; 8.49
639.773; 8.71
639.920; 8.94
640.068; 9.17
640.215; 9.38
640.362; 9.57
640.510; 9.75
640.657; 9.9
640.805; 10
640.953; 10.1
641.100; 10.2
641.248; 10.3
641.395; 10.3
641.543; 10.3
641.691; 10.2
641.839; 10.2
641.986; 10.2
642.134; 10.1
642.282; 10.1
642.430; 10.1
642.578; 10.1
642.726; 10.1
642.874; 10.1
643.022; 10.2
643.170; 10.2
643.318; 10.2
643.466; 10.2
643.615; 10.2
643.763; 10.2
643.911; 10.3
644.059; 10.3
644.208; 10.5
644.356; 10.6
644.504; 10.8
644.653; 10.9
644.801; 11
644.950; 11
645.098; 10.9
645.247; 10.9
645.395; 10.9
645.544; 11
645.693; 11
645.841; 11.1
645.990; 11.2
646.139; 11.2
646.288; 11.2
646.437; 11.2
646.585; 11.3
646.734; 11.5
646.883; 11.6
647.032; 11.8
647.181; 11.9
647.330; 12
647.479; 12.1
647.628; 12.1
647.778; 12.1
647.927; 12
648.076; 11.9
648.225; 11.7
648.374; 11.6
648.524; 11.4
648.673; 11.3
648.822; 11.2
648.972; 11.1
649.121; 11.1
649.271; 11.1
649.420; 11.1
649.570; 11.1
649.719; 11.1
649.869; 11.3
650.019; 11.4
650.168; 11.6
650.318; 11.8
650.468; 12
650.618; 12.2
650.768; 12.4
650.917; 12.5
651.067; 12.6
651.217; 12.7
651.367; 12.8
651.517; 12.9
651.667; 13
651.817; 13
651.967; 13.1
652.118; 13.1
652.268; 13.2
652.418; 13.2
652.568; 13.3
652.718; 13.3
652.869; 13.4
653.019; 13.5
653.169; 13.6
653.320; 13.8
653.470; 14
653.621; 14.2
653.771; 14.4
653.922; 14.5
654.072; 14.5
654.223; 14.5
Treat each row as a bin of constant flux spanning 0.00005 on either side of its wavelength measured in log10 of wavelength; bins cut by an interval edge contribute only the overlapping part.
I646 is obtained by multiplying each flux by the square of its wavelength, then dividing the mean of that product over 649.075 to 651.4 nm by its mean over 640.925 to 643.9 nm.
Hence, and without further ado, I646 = 1.19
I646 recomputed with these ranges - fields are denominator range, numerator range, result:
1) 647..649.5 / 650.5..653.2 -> 1.13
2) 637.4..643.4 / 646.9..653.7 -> 1.38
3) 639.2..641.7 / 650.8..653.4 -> 1.44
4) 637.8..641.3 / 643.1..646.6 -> 1.25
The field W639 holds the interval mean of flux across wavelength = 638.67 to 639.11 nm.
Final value 7.78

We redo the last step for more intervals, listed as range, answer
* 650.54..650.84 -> 12.3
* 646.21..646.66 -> 11.2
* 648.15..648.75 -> 11.5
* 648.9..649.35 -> 11.1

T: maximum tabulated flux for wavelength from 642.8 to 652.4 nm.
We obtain 13.2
